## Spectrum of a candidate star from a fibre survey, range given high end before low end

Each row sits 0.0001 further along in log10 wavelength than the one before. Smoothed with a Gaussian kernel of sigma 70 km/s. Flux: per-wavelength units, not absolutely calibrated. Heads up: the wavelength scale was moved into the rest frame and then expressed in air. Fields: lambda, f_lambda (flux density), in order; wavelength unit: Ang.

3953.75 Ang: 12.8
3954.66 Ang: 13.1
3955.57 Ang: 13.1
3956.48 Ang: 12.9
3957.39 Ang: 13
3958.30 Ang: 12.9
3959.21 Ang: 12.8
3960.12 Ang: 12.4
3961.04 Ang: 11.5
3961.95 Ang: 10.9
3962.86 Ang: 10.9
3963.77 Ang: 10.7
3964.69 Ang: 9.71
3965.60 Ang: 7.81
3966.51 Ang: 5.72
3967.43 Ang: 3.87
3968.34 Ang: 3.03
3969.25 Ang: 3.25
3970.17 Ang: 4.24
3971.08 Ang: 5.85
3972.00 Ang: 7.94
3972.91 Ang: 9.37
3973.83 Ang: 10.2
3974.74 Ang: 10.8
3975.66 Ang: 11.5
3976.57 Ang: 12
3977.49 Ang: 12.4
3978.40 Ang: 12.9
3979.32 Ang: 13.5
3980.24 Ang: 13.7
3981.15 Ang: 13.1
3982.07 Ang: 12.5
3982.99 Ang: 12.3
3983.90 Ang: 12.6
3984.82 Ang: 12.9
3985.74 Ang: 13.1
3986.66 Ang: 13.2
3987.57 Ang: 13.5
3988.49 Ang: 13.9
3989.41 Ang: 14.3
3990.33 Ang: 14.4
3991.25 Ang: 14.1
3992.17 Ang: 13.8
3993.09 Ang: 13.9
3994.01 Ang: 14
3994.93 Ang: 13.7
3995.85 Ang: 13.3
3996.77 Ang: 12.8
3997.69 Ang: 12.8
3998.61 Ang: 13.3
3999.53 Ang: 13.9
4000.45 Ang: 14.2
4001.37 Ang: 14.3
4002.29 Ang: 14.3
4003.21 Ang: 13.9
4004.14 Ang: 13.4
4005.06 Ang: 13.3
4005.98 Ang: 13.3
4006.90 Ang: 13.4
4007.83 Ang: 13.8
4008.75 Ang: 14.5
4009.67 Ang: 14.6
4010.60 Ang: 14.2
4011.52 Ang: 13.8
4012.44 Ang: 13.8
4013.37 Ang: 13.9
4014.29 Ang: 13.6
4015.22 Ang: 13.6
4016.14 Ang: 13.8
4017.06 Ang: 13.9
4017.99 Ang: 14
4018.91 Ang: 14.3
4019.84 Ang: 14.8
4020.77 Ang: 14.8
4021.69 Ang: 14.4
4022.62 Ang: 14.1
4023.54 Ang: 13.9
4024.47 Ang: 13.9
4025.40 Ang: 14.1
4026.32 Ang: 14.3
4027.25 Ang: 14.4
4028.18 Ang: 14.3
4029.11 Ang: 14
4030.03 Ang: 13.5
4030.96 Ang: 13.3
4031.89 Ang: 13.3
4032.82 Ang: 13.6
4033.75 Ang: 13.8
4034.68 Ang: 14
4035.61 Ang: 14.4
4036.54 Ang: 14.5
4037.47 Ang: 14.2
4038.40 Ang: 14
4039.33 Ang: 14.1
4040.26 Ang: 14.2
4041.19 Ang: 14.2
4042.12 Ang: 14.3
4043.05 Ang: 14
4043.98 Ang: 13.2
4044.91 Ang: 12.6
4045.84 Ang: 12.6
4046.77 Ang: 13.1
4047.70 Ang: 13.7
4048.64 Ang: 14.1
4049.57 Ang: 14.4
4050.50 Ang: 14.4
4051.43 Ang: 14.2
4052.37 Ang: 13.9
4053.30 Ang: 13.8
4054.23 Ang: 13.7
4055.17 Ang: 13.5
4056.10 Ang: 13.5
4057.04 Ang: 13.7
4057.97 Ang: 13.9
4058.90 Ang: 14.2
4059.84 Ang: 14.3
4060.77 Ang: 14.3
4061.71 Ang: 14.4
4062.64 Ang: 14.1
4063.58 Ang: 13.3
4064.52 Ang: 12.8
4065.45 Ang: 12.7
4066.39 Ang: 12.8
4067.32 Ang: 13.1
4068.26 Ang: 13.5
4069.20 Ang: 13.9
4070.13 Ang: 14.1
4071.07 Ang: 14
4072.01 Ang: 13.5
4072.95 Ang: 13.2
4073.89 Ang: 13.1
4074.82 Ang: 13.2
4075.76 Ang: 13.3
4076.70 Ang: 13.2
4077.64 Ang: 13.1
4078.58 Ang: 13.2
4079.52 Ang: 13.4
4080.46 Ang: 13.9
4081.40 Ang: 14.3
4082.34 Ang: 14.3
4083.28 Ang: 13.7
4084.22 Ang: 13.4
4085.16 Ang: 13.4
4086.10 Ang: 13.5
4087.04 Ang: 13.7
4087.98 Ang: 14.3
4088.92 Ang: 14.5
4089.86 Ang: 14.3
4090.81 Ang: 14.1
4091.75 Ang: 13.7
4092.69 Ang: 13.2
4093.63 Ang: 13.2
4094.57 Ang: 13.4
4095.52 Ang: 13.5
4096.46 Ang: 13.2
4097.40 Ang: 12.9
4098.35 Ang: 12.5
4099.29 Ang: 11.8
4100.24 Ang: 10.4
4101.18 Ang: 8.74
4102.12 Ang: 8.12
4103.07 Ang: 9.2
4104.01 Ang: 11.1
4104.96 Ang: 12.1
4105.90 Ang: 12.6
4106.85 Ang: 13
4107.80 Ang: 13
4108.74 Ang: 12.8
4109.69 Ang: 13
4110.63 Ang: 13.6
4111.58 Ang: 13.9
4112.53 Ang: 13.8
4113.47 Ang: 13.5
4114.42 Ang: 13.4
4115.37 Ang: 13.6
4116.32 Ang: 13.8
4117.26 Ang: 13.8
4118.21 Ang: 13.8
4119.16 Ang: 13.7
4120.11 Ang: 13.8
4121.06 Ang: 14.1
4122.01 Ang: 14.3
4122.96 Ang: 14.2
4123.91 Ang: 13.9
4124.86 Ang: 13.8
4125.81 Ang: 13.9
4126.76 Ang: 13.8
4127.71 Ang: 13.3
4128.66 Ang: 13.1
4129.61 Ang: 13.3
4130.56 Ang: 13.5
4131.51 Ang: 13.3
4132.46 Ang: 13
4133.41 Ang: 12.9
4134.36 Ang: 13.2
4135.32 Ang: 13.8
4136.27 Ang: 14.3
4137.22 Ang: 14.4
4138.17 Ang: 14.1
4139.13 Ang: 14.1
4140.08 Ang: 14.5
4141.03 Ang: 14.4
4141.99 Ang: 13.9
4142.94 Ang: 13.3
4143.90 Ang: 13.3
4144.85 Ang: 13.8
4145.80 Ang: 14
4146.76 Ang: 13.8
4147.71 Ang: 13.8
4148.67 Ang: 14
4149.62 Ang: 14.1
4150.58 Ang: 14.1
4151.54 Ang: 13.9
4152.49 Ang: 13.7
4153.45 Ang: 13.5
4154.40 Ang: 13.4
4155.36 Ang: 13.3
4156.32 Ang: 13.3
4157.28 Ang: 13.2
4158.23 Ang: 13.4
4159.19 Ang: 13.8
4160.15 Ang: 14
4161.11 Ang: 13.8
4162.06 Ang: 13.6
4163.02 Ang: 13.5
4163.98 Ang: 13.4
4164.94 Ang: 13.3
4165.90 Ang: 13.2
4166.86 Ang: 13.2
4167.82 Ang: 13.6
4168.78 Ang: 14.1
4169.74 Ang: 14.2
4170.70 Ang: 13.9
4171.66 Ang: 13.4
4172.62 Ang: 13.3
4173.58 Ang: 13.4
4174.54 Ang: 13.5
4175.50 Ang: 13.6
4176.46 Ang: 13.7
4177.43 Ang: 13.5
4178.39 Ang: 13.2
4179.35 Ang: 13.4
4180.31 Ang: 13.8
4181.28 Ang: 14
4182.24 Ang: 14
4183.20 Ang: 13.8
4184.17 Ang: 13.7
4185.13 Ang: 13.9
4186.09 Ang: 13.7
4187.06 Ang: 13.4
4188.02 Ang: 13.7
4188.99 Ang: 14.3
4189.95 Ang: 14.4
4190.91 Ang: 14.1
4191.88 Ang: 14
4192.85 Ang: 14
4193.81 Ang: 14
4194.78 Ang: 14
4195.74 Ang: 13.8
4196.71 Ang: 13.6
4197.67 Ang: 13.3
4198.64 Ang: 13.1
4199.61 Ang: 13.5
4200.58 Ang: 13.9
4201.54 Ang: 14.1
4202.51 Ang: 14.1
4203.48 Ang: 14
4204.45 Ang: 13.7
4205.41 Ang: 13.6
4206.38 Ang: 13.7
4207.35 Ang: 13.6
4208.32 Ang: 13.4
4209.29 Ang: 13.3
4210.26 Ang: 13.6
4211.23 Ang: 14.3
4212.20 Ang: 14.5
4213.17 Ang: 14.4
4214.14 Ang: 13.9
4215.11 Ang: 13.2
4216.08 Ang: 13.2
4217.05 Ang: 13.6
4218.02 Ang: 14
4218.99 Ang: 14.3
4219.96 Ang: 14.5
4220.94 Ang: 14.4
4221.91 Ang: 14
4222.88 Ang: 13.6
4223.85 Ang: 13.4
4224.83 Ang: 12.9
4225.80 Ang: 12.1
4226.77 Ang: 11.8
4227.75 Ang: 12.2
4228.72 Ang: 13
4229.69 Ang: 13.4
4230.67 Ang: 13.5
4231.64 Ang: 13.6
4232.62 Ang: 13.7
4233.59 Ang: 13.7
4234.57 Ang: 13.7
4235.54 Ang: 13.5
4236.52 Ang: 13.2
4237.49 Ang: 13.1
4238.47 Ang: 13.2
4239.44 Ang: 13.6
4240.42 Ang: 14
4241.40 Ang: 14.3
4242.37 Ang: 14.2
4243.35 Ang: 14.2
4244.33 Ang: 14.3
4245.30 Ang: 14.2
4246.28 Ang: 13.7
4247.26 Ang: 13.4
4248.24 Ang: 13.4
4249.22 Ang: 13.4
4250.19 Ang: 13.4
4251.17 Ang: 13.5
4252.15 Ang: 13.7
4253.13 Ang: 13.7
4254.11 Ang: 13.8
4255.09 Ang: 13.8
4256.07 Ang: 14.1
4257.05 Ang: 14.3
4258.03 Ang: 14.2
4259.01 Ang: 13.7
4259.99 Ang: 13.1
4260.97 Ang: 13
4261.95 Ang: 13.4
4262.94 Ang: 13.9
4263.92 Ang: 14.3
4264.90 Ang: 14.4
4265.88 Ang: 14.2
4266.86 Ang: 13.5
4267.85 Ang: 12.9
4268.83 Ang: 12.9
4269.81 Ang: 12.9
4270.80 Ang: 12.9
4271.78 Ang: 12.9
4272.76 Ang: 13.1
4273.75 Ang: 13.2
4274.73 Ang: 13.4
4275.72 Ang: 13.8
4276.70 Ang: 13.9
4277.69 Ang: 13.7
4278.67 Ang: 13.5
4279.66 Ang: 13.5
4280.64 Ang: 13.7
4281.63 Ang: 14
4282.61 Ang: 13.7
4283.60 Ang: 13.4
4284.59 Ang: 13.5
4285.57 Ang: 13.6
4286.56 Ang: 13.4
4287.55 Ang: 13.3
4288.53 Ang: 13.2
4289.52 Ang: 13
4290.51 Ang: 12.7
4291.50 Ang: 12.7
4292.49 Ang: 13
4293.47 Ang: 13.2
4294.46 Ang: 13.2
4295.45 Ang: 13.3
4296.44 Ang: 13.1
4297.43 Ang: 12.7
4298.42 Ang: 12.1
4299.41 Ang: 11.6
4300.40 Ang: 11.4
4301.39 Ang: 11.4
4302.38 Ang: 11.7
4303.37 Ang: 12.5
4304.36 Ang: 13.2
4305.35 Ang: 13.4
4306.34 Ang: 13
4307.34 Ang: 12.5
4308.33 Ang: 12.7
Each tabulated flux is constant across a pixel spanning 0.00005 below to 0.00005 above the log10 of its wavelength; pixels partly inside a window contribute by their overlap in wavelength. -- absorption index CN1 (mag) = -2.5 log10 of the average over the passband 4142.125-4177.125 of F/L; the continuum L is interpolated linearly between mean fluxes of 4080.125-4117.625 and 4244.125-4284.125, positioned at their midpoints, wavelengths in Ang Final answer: -0.04 mag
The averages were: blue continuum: 13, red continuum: 13.6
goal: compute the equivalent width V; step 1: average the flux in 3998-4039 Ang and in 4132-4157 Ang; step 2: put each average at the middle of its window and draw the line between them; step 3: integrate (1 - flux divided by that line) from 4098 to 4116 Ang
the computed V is 2.2 Ang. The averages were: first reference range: 14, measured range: 12.1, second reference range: 13.8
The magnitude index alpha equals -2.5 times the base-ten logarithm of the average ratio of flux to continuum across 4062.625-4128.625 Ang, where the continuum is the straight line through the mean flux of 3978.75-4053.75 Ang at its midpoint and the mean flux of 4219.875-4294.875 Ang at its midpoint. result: 0.04 mag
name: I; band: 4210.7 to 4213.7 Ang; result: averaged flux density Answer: 14.4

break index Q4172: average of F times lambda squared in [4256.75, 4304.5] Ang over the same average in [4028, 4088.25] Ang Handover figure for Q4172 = 1.1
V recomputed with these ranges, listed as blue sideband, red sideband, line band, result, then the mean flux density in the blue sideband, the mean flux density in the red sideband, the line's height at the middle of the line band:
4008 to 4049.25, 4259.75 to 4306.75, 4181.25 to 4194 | -0.45 Ang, 13.9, 13.2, 13.5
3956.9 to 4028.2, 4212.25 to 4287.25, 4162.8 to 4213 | -1.59 Ang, 12.4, 13.6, 13.3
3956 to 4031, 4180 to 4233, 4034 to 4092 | -3.93 Ang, 12.5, 13.7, 12.9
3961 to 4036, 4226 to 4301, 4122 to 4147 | -1.45 Ang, 12.6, 13.4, 13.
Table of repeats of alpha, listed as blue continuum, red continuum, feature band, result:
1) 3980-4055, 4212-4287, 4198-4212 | -0.01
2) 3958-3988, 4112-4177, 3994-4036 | -0.23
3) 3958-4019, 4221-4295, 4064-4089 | -0.08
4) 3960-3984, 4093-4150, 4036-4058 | -0.20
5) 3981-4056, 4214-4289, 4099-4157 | 0.03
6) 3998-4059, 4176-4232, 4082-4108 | 0.09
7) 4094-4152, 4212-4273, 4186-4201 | -0.03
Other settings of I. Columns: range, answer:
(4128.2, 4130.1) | 13.2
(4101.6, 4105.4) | 10.1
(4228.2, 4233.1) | 13.4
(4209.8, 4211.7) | 13.9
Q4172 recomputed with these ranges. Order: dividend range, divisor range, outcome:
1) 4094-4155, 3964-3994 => 1.31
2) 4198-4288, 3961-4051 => 1.19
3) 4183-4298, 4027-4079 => 1.08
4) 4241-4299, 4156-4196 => 1.03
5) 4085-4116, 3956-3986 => 1.31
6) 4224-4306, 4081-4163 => 1.07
